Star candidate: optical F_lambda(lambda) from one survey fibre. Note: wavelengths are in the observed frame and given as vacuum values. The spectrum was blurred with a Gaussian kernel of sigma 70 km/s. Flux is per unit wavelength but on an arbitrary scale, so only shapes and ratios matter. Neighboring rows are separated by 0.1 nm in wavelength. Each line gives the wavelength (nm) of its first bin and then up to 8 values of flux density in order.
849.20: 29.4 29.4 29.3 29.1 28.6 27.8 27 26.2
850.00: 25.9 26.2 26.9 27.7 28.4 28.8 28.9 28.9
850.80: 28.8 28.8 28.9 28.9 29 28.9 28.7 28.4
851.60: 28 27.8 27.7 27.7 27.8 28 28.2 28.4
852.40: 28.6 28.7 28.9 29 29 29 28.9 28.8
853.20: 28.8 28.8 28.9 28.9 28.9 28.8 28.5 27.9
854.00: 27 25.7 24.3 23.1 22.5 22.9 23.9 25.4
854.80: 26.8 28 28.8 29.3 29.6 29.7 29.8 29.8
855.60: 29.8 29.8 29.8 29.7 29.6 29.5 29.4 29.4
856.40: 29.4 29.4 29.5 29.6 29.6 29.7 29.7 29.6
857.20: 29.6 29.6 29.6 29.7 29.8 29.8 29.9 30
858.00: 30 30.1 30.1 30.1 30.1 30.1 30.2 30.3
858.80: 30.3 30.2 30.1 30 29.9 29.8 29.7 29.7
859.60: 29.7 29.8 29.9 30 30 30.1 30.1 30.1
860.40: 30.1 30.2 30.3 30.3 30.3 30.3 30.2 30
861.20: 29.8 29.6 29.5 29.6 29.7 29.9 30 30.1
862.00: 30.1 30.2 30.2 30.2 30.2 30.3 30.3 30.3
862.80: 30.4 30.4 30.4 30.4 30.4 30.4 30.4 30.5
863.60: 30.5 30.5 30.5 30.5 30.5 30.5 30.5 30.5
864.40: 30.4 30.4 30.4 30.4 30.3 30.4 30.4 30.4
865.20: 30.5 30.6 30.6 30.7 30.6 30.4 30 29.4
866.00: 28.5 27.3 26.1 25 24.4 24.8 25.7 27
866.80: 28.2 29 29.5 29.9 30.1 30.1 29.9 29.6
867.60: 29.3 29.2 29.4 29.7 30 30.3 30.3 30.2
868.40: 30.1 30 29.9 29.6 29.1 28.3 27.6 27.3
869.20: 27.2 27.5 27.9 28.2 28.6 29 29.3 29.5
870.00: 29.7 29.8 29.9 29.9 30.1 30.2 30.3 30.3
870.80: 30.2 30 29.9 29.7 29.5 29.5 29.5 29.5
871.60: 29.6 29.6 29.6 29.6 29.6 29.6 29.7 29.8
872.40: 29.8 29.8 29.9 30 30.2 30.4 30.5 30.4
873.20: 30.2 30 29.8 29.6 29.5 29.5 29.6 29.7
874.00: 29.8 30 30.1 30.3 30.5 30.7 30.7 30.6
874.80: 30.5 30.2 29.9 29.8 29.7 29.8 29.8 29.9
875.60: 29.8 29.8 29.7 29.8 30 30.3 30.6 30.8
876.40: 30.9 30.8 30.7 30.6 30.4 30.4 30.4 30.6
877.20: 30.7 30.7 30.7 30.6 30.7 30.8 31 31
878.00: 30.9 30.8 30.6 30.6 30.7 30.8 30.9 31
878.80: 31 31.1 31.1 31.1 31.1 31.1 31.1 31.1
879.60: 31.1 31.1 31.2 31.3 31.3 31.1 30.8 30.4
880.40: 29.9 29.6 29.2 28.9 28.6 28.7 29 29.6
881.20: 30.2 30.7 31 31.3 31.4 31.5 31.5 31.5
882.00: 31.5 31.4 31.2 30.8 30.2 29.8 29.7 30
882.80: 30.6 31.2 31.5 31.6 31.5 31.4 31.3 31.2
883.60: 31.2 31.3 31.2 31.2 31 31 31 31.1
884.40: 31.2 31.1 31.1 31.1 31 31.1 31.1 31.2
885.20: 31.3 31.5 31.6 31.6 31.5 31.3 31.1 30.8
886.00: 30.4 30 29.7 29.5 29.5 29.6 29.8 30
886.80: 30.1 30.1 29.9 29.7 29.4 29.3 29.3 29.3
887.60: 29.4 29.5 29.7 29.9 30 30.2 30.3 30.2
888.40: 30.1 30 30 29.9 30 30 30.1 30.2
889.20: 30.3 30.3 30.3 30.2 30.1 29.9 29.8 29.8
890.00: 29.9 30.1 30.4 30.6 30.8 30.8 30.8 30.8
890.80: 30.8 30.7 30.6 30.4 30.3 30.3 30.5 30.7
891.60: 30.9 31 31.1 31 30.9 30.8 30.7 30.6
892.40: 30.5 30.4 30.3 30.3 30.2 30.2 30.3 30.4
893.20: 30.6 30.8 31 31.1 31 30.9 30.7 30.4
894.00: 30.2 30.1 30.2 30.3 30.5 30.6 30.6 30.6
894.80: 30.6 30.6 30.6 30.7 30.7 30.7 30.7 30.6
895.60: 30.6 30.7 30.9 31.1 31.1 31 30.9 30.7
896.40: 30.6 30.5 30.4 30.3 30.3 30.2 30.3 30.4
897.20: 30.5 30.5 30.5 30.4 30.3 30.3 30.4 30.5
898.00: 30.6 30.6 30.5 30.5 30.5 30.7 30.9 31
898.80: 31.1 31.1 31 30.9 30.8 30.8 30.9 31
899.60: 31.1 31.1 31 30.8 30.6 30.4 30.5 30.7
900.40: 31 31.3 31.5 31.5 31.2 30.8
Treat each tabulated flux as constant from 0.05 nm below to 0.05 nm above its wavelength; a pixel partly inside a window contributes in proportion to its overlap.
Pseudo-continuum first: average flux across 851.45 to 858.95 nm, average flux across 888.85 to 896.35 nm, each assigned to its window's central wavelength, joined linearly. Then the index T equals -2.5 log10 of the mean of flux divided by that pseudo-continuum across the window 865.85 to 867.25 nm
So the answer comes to 0.07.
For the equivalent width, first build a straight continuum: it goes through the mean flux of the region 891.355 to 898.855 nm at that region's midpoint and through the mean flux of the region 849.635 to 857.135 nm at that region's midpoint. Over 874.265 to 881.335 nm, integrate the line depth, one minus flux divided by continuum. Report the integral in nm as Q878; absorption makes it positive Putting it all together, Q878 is -0.20 nm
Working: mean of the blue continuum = 28.2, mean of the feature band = 30.4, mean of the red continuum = 30.6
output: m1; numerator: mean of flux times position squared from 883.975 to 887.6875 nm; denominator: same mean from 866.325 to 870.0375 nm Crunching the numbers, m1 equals 1.10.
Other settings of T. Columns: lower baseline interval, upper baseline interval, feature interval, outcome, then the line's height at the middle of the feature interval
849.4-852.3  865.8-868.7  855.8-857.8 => -0.05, 28.3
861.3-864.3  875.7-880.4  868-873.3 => 0.03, 30.5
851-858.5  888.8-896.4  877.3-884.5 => -0.03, 29.9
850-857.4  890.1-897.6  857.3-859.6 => -0.05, 28.6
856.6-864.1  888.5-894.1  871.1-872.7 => 0.02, 30.2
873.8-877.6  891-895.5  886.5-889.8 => 0.02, 30.5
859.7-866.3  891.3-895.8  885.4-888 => 0.02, 30.5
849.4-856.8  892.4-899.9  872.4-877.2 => -0.03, 29.4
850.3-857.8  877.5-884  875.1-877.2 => 0.00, 30.4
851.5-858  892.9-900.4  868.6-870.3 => 0.02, 29.2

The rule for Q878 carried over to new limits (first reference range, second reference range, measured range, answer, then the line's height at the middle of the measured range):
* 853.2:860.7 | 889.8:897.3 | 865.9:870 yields 0.13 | 29.5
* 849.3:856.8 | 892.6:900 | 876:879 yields -0.12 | 29.6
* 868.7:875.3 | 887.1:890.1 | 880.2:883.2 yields -0.07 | 29.8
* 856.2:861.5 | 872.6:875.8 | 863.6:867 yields 0.08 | 30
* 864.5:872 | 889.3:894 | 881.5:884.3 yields -0.09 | 30.1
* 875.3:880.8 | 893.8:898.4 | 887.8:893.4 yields 0.03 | 30.6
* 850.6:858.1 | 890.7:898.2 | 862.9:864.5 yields -0.08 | 29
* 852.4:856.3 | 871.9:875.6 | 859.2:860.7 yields -0.07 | 28.6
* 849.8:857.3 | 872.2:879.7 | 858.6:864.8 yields -0.24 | 29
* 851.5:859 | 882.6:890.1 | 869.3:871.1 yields 0.00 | 29.5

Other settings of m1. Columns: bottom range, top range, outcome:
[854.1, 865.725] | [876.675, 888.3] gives 1.09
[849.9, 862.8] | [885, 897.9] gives 1.14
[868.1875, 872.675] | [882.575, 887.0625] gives 1.08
